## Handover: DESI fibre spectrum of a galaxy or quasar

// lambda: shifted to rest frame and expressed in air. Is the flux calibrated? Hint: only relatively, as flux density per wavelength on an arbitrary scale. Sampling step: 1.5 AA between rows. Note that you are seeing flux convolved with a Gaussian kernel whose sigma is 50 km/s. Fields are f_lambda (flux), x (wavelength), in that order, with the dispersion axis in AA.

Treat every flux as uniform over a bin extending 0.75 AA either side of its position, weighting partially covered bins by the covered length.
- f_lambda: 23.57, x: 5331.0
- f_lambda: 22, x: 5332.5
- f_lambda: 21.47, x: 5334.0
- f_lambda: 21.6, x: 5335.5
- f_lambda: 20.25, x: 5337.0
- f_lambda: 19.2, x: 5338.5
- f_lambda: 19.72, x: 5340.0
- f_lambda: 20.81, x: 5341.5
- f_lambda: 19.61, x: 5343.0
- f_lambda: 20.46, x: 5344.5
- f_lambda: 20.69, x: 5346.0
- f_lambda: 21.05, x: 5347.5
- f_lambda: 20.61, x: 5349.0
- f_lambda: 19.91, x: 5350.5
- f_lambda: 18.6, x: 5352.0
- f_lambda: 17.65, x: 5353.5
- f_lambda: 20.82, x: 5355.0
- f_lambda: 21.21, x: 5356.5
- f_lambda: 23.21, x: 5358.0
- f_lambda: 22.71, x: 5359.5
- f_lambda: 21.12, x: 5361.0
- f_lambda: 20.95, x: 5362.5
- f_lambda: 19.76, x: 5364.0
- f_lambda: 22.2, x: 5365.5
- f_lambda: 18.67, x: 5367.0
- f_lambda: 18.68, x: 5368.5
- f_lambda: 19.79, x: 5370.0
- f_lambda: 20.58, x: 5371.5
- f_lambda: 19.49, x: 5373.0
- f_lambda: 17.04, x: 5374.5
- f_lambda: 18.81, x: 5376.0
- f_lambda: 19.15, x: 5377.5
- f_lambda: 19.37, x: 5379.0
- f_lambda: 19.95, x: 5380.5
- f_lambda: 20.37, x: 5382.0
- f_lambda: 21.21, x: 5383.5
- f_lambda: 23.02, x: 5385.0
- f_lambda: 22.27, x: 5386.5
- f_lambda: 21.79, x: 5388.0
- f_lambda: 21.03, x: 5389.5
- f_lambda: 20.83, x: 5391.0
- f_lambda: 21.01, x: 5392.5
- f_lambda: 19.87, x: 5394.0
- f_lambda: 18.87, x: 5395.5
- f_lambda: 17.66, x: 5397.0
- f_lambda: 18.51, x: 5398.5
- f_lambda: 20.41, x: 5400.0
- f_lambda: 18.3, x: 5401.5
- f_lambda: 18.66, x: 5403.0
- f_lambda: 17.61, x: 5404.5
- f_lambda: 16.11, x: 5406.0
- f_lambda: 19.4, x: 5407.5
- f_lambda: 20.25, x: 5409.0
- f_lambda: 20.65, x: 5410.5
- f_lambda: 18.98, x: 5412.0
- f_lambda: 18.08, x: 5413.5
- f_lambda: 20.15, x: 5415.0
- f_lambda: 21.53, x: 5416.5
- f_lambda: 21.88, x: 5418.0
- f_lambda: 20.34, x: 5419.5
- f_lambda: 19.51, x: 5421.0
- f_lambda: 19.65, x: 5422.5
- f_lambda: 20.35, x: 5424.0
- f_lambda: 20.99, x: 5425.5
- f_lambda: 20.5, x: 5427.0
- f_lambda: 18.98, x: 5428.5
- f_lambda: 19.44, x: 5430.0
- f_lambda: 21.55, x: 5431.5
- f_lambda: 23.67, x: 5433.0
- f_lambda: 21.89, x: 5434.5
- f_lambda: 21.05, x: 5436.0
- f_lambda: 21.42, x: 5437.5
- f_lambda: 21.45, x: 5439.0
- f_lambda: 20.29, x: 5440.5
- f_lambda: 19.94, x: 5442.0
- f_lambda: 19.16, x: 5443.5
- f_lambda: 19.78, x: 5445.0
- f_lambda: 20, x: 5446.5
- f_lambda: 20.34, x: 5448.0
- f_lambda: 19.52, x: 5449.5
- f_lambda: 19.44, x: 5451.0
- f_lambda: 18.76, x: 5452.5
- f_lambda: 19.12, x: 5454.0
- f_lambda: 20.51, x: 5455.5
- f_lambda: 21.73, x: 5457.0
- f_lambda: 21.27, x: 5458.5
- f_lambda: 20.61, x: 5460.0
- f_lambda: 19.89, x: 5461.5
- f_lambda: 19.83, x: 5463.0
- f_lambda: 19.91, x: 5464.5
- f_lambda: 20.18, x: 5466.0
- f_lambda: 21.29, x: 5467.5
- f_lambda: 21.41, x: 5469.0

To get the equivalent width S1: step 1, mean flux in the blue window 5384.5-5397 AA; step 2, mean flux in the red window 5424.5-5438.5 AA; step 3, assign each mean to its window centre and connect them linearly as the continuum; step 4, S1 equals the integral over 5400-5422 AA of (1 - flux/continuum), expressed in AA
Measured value 1.6 AA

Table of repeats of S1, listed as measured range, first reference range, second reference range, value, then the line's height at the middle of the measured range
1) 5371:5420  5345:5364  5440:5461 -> 1.5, 20.4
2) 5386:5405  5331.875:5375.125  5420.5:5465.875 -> 0.6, 20.3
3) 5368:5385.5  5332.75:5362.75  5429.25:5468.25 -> 0.7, 20.6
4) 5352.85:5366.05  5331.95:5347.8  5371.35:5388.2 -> -0.4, 20.4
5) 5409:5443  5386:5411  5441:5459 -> -1.3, 19.8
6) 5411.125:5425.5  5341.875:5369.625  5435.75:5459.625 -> 0.1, 20.3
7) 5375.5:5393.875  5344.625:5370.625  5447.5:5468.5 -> -0.3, 20.4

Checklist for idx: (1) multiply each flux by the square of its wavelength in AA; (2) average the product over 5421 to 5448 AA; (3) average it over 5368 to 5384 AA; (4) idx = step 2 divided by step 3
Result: 1.1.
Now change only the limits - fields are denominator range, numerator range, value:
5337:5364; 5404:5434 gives 1.00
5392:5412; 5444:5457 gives 1.06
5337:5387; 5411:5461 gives 1.03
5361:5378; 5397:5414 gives 0.97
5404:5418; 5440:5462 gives 1.05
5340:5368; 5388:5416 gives 0.96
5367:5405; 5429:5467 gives 1.06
